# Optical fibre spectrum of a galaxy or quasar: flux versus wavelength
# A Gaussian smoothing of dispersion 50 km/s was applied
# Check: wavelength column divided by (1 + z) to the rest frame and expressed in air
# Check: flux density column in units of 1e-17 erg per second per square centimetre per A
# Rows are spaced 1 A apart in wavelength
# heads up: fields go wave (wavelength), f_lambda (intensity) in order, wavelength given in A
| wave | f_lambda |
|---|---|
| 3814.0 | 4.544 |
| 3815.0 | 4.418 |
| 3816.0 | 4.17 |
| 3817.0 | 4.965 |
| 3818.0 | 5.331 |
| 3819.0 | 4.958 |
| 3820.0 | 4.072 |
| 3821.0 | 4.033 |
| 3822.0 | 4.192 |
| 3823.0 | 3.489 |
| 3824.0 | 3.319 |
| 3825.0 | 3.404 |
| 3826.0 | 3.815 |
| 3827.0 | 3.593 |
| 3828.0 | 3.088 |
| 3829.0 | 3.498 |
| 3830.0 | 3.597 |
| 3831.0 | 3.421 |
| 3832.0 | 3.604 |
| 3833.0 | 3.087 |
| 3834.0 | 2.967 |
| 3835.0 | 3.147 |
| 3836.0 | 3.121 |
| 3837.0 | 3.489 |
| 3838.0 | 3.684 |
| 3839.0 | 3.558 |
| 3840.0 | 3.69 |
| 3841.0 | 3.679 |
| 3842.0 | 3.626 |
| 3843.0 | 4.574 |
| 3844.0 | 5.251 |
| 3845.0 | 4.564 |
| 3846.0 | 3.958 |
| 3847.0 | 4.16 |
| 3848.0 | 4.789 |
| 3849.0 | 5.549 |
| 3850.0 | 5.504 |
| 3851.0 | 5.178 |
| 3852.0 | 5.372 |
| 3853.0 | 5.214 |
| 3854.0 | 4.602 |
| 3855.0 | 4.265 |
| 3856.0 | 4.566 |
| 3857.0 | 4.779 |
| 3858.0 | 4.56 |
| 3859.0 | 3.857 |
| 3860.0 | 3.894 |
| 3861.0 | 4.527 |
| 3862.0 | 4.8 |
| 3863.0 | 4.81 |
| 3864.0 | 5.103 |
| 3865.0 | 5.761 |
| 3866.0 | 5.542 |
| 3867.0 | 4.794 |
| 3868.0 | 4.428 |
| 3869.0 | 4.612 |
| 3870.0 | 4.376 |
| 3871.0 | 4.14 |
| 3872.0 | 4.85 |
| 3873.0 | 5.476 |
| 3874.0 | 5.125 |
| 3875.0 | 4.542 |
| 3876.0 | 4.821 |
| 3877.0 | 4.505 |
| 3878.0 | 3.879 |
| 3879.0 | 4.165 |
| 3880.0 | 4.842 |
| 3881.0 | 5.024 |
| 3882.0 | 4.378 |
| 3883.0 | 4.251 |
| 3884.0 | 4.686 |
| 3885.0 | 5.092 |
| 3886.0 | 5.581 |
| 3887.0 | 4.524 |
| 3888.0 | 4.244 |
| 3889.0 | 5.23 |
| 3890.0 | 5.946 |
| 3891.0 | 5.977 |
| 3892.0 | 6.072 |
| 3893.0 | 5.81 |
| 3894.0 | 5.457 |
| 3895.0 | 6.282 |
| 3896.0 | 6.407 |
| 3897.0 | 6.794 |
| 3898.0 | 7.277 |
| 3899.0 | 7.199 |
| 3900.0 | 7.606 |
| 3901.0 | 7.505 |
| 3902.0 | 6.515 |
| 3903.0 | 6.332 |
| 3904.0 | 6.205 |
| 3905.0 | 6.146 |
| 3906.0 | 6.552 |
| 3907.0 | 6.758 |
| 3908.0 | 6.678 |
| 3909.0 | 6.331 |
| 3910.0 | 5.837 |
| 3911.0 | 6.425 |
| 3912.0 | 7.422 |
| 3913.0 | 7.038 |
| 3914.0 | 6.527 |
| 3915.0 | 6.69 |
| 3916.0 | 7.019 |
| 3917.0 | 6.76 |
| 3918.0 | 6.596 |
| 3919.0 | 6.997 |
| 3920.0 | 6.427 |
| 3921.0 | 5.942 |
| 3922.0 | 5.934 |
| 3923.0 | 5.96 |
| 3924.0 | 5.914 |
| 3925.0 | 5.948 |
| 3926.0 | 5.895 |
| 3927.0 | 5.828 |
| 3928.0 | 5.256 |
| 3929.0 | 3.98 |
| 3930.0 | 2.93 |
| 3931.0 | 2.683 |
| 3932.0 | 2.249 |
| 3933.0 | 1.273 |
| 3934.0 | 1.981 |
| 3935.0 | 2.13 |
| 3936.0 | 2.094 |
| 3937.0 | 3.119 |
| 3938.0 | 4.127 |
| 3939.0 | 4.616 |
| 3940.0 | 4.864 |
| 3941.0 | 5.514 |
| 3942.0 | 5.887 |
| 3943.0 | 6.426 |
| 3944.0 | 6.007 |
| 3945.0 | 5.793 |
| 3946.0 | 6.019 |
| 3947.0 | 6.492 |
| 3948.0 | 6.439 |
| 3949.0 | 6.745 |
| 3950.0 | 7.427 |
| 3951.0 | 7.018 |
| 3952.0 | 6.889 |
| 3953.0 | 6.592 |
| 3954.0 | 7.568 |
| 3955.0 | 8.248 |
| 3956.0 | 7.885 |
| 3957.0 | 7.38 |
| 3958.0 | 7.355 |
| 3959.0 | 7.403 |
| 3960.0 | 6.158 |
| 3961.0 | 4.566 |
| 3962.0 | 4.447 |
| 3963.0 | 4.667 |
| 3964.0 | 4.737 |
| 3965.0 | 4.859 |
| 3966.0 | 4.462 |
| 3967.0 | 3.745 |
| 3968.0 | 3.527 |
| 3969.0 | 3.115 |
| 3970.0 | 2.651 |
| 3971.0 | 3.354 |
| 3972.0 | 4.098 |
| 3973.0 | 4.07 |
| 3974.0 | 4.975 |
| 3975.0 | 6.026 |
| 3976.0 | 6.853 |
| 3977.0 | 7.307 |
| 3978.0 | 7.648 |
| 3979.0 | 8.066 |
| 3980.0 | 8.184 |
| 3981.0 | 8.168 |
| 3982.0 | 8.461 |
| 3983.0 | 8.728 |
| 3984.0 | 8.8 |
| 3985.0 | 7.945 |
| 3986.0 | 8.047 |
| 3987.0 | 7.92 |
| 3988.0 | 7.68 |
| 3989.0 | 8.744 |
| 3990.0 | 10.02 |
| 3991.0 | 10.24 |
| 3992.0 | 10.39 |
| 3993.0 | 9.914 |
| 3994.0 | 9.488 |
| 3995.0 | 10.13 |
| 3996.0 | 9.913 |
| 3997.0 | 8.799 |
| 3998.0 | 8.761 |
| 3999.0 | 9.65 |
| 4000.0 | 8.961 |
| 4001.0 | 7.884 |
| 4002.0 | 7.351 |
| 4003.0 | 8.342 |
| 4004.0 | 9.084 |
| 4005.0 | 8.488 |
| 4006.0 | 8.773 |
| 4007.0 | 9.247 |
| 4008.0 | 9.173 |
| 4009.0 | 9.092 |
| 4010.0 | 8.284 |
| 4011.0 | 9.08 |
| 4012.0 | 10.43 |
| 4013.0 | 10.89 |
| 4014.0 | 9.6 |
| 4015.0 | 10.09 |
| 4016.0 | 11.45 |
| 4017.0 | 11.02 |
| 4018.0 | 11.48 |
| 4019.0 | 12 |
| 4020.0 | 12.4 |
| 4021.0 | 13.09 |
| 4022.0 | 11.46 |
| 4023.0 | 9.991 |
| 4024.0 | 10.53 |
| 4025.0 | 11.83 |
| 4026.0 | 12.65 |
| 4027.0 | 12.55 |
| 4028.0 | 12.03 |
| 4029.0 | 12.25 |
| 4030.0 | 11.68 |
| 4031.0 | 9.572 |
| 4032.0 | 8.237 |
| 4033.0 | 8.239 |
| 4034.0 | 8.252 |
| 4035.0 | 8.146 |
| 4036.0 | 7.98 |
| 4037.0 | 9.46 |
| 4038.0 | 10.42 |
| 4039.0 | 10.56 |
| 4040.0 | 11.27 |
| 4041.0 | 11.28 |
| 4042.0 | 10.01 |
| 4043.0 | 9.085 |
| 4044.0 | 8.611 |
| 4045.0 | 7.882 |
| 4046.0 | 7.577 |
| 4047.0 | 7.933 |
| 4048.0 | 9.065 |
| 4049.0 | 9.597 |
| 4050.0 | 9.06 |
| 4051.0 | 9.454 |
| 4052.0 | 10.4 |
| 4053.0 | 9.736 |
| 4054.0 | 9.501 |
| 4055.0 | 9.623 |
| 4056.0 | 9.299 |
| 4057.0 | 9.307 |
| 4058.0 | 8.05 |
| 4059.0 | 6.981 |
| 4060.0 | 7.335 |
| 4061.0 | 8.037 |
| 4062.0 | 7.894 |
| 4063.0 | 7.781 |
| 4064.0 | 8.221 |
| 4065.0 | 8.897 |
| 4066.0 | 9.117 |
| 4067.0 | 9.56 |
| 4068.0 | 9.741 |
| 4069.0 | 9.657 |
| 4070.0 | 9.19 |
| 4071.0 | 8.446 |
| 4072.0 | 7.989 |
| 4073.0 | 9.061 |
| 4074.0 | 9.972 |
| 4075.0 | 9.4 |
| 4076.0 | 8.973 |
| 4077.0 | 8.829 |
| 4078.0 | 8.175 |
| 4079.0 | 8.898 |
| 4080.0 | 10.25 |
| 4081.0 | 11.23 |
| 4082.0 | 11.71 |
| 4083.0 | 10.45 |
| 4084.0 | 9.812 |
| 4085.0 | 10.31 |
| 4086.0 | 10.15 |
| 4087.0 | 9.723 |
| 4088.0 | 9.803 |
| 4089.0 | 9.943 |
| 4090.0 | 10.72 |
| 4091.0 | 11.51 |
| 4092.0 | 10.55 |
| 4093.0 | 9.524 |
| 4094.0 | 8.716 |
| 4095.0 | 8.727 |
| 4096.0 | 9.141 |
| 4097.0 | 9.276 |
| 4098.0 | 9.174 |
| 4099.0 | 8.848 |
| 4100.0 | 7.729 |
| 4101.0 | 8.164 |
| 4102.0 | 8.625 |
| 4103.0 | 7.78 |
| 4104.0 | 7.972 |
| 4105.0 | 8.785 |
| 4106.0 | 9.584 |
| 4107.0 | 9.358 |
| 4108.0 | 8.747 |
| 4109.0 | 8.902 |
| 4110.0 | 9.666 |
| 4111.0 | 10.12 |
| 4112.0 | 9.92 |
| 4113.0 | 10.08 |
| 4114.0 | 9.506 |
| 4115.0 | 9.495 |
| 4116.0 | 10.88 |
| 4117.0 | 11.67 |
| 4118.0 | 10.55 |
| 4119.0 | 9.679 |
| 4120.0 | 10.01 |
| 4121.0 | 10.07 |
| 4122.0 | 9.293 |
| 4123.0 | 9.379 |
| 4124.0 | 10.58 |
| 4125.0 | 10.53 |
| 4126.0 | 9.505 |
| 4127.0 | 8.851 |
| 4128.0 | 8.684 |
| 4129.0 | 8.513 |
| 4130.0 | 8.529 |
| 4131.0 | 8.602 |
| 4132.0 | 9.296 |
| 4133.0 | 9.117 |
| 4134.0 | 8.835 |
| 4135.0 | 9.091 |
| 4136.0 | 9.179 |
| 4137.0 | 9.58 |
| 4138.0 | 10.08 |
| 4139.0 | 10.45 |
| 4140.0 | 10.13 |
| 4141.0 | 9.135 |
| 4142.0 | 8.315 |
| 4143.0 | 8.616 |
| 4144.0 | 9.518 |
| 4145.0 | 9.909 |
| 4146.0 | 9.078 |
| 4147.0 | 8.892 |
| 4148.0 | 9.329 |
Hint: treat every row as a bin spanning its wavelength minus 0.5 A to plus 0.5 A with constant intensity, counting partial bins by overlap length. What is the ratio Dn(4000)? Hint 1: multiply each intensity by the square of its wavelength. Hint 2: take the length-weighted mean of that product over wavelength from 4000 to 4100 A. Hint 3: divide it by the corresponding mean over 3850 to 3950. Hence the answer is 1.9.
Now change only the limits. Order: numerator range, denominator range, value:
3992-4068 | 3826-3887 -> 2.38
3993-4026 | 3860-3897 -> 2.12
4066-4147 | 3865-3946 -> 1.95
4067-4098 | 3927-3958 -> 1.98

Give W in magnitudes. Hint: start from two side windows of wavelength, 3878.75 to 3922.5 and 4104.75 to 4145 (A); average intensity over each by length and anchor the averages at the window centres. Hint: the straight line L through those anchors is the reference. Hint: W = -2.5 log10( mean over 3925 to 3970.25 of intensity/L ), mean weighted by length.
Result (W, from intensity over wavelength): 0.31 mag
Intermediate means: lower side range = 6.09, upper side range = 9.53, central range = 5.11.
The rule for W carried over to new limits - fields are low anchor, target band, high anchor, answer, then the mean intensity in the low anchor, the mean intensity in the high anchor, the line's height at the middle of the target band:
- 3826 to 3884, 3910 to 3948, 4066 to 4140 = 0.12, 4.35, 9.49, 5.89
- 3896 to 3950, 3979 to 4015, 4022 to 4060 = -0.10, 5.68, 9.67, 8.18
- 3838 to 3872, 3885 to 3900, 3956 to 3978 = -0.23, 4.6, 5.16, 4.79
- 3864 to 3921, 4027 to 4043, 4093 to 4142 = -0.24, 5.75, 9.34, 8.02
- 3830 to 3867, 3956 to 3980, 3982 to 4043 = 0.47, 4.34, 9.81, 8.33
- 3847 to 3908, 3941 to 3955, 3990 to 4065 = 0.12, 5.29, 9.62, 7.33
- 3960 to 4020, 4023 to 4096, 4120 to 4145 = -0.11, 7.89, 9.35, 8.6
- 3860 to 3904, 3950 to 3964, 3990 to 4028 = 0.23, 5.33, 10.1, 8.14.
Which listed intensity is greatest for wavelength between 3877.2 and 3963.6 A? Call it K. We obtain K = 8.248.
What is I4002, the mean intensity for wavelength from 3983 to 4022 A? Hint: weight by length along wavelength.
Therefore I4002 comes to 9.56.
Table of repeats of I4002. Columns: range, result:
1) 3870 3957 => 5.61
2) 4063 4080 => 9.01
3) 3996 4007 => 8.7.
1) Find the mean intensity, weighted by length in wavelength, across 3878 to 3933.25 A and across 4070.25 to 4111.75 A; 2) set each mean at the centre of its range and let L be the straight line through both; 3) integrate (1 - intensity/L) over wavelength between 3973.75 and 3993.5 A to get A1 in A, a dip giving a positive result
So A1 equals -2.6 A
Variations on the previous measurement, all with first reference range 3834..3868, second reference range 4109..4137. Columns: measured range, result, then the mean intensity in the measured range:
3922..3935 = 3.85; 4.15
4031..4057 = -3.61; 9.24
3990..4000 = -3.48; 9.68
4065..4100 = -2.90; 9.57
